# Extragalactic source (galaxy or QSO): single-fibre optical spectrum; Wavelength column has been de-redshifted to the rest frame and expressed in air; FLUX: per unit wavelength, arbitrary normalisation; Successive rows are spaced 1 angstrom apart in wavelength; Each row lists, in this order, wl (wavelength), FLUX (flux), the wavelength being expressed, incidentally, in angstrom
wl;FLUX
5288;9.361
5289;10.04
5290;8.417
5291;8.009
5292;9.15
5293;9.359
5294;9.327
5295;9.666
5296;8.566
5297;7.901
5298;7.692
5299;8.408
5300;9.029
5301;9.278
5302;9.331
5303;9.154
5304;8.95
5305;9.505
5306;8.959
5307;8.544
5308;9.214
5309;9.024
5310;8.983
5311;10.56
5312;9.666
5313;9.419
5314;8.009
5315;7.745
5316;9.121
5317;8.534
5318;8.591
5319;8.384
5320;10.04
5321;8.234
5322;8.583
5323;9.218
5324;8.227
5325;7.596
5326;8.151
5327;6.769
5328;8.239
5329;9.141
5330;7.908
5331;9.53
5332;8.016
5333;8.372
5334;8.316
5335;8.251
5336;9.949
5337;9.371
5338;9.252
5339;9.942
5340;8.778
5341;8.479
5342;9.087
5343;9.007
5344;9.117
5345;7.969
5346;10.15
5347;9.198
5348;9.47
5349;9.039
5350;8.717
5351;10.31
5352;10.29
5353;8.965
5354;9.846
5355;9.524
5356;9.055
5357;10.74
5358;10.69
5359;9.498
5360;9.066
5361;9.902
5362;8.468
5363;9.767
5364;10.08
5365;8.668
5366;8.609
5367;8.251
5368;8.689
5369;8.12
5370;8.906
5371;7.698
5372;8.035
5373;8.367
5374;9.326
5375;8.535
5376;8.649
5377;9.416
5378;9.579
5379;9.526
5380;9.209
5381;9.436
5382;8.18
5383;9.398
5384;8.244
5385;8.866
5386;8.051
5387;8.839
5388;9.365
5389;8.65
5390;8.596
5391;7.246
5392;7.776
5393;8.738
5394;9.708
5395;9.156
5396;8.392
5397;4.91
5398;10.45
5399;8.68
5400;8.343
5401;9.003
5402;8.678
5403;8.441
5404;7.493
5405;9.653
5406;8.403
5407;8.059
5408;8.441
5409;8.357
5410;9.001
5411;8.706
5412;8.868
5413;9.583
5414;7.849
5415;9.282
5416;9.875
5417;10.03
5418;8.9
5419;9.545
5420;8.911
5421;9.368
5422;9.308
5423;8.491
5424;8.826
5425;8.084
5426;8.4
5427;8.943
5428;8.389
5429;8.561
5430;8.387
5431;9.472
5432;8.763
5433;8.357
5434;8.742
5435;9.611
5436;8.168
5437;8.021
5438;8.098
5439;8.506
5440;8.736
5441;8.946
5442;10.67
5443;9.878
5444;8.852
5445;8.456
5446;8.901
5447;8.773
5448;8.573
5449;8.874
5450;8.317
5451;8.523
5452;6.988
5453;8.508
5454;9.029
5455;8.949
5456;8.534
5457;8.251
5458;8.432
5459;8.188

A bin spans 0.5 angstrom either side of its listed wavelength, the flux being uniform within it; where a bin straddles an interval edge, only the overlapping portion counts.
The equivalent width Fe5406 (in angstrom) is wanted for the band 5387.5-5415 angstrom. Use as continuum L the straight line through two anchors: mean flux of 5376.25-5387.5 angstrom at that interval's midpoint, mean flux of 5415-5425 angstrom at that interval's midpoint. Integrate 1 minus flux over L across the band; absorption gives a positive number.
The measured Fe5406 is 1.6 angstrom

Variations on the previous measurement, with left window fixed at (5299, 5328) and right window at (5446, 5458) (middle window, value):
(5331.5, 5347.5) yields -0.39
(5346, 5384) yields -2.11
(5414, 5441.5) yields -0.87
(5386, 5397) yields 0.23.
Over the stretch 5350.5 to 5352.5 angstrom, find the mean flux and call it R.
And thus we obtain 10.3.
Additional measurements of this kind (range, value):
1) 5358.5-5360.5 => 9.28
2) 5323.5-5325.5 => 7.91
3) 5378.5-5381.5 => 9.39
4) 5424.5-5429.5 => 8.48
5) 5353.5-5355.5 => 9.68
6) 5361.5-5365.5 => 9.25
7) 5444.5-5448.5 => 8.68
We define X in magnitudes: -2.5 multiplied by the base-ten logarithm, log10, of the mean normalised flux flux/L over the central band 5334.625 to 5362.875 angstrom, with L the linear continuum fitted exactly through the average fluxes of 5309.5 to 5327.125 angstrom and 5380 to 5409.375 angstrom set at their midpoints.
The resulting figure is -0.09 mag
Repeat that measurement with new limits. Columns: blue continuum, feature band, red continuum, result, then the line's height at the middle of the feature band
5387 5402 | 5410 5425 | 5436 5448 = -0.05 mag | 8.68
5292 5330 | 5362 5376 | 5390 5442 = 0.01 mag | 8.73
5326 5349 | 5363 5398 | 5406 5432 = 0.02 mag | 8.84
